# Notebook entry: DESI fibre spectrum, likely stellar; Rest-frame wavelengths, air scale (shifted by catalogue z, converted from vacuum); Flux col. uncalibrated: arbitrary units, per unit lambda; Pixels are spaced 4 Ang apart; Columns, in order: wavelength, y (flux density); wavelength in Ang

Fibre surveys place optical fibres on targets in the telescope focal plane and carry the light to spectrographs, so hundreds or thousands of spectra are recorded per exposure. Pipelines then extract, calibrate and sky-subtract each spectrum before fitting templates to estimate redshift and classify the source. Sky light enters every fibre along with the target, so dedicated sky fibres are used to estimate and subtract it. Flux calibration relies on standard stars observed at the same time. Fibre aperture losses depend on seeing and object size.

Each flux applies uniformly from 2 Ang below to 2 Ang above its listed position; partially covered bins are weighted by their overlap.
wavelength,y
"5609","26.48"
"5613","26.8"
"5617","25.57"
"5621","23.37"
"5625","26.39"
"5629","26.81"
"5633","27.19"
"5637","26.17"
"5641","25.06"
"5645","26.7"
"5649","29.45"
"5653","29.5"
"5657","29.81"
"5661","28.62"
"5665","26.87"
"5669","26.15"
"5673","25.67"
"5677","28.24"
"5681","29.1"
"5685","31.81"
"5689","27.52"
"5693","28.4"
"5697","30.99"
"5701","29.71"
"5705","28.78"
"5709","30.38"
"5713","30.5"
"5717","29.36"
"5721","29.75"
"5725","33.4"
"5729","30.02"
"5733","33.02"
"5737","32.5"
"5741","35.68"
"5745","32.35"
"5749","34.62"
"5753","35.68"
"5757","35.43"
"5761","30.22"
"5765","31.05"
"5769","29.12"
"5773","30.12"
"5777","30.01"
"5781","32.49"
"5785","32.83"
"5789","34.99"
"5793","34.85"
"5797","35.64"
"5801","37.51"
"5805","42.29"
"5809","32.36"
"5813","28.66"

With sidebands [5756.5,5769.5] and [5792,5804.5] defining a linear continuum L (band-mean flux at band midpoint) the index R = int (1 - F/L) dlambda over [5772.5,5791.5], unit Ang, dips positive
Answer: 1.09 Ang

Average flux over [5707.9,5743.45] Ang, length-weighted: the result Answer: 31.7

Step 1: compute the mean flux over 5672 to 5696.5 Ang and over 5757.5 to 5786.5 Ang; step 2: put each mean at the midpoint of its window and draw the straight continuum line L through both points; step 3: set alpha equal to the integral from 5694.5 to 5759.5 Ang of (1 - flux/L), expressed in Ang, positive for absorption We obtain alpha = -4.6 Ang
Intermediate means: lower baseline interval 28.7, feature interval 32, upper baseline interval 31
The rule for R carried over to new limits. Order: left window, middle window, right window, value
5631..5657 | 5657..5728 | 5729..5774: 1.6 Ang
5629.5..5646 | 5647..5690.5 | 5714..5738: -0.6 Ang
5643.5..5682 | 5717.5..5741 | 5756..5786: -1.5 Ang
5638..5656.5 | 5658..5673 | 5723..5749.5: 0.9 Ang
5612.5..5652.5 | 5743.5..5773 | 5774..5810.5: 0.4 Ang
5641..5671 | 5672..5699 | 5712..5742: 0.5 Ang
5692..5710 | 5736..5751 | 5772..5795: -1.3 Ang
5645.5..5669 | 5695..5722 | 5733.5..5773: 0.8 Ang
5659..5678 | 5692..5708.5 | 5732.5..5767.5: -0.1 Ang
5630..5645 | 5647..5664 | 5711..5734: -1.2 Ang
